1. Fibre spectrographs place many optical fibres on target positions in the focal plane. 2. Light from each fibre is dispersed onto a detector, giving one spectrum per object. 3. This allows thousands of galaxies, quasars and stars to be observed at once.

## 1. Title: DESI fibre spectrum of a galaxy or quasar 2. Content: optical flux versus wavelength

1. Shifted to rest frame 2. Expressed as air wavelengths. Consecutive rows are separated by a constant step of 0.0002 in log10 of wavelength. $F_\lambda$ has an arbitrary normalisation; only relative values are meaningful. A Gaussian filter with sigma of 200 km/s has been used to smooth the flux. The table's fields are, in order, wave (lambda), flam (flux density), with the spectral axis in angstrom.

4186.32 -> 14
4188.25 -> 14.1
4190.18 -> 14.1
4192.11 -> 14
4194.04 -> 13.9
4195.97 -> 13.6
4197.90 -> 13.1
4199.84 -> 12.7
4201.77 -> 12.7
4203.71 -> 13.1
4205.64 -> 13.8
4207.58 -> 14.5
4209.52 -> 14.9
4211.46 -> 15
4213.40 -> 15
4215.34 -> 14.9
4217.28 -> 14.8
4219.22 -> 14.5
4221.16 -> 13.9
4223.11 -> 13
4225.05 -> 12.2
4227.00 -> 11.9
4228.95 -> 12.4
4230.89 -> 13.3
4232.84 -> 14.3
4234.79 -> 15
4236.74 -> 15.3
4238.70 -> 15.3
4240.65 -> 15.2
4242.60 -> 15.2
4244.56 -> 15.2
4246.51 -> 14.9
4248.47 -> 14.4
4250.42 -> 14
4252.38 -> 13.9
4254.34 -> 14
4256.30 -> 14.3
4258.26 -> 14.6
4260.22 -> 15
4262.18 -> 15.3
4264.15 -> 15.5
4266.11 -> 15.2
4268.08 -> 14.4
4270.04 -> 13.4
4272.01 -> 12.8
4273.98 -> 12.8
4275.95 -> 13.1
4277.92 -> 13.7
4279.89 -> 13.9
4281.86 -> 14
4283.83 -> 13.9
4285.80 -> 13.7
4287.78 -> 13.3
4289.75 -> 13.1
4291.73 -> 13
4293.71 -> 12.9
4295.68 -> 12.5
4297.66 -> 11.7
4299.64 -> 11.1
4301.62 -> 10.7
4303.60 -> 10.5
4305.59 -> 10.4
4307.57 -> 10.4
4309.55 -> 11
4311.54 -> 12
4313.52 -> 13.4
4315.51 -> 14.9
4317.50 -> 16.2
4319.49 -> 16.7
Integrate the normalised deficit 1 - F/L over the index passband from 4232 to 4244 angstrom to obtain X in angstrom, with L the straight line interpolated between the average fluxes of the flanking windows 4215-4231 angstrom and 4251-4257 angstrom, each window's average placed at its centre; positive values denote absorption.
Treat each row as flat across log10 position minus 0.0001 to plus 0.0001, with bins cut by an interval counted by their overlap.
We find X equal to -1.2 angstrom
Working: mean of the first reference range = 13.4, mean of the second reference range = 14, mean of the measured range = 15.1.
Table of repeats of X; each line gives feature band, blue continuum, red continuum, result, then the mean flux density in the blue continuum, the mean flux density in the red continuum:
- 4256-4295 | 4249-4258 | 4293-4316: -2.4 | 14.1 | 11.7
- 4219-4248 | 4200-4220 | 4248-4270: 0.6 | 14.3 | 14.6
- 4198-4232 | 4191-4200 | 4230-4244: 1.1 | 13.5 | 14.8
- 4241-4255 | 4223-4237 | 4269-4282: -1.3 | 13.4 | 13.4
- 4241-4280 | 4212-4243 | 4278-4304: -2.6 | 14.1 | 12.7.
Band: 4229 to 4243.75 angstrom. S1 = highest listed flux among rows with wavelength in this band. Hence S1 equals 15.3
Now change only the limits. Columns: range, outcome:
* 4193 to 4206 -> 13.9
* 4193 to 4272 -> 15.5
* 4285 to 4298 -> 13.7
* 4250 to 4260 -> 14.6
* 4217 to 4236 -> 15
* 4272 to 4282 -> 14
